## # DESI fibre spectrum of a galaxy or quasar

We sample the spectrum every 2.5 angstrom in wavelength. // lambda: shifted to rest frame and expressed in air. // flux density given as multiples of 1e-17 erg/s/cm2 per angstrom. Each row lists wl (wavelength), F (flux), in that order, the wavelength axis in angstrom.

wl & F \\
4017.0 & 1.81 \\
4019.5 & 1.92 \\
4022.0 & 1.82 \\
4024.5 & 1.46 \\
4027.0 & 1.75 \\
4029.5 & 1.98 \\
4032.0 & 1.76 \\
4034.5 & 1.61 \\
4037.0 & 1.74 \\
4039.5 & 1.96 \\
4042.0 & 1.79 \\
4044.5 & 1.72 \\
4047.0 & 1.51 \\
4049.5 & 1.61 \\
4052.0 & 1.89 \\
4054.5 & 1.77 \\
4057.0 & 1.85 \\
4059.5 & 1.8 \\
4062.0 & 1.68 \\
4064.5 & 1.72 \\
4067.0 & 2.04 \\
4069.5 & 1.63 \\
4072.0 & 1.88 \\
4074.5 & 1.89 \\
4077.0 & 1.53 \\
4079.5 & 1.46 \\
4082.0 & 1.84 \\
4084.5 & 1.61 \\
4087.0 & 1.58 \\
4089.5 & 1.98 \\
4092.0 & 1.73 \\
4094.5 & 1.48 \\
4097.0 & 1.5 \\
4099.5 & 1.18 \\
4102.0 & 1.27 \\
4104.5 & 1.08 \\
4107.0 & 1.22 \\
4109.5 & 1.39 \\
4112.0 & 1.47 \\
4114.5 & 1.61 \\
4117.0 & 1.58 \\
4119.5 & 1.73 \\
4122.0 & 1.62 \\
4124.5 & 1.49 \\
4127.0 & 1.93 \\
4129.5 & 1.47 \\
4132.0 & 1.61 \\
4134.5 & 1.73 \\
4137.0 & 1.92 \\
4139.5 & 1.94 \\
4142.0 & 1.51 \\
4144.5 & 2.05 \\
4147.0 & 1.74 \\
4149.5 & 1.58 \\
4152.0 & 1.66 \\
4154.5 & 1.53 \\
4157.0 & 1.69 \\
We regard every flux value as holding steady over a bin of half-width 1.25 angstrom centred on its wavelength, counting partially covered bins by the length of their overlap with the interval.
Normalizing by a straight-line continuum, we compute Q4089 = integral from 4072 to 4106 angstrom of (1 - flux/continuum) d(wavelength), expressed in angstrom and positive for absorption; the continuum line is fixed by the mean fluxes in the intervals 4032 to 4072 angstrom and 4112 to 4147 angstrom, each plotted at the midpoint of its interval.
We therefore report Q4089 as 3.40 angstrom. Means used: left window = 1.76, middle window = 1.56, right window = 1.7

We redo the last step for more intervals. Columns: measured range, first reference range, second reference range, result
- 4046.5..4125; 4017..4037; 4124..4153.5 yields 5.7 angstrom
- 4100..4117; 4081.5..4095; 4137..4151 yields 3.8 angstrom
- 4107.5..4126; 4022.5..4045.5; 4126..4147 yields 2.3 angstrom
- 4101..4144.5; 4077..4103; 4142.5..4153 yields 2.4 angstrom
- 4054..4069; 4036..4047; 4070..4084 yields -0.6 angstrom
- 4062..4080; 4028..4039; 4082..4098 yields -0.4 angstrom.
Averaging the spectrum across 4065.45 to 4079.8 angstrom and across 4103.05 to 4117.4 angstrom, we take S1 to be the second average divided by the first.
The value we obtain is 0.8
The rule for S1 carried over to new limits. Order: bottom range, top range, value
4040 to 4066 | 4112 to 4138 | 0.95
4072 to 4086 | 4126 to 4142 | 1.04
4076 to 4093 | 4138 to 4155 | 1.03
